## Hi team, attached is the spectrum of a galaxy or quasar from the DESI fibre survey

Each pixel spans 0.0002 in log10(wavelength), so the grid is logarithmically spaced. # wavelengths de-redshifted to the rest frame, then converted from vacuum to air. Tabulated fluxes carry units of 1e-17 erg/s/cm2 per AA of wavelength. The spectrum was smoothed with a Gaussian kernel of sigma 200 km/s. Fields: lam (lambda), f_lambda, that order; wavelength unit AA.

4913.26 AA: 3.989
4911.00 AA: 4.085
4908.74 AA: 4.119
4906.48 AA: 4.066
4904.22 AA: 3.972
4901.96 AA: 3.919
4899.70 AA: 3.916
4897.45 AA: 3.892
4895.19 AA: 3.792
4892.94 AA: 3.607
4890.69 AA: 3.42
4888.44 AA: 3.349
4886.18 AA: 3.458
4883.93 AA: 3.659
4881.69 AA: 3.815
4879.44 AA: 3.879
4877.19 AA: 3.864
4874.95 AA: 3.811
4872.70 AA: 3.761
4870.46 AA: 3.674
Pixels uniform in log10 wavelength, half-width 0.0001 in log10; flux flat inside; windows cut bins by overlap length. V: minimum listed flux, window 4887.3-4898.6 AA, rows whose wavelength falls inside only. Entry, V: 3.349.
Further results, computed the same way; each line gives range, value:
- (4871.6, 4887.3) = 3.458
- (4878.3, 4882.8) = 3.815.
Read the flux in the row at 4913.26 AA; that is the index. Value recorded 3.989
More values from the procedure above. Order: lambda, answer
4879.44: 3.879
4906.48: 4.066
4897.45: 3.892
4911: 4.085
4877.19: 3.864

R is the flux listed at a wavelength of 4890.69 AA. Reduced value 3.42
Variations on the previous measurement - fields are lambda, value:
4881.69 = 3.815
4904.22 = 3.972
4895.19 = 3.792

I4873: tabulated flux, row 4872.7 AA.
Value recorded 3.761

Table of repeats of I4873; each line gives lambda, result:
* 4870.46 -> 3.674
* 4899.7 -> 3.916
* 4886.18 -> 3.458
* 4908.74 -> 4.119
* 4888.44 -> 3.349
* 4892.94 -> 3.607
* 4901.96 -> 3.919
